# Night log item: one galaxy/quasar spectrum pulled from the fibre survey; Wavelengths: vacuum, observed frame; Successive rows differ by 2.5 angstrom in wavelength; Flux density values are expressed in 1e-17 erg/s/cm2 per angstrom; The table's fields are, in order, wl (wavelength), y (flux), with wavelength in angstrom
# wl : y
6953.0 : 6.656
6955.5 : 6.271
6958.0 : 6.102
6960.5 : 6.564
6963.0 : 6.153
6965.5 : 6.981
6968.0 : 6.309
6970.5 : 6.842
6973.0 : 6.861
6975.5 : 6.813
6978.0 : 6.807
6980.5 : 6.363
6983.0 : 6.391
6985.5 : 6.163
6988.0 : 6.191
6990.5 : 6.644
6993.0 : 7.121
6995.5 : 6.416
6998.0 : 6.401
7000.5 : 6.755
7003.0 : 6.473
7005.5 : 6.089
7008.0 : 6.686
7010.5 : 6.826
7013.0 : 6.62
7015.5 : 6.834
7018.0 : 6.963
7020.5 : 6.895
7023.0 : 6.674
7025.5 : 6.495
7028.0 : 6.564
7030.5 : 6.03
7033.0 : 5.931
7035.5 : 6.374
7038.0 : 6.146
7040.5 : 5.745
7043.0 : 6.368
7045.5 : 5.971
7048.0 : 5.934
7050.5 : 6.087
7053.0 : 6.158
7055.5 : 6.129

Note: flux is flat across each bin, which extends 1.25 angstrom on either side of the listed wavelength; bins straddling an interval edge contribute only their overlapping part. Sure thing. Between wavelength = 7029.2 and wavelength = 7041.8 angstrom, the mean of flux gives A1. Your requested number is 6.05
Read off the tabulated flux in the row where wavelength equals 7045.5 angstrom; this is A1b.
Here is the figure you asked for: 5.971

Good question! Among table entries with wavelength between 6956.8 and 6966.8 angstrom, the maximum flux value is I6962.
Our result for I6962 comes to 6.981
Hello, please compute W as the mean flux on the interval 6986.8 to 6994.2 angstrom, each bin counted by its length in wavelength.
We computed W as 6.65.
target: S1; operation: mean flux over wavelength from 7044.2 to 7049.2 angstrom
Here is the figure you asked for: 5.96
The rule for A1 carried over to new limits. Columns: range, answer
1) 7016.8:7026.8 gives 6.75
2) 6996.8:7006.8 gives 6.43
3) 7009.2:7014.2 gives 6.72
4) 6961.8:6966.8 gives 6.57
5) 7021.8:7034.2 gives 6.34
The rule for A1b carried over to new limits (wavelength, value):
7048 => 5.934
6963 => 6.153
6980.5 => 6.363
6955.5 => 6.271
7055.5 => 6.129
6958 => 6.102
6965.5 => 6.981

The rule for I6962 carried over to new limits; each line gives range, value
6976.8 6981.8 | 6.807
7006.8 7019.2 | 6.963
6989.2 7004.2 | 7.121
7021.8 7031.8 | 6.674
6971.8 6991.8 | 6.861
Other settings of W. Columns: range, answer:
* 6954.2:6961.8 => 6.31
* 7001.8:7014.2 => 6.54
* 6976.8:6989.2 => 6.38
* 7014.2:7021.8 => 6.89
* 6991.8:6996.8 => 6.76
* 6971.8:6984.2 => 6.65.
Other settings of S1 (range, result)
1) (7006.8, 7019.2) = 6.79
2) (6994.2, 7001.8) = 6.53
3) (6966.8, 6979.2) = 6.73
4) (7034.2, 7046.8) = 6.12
